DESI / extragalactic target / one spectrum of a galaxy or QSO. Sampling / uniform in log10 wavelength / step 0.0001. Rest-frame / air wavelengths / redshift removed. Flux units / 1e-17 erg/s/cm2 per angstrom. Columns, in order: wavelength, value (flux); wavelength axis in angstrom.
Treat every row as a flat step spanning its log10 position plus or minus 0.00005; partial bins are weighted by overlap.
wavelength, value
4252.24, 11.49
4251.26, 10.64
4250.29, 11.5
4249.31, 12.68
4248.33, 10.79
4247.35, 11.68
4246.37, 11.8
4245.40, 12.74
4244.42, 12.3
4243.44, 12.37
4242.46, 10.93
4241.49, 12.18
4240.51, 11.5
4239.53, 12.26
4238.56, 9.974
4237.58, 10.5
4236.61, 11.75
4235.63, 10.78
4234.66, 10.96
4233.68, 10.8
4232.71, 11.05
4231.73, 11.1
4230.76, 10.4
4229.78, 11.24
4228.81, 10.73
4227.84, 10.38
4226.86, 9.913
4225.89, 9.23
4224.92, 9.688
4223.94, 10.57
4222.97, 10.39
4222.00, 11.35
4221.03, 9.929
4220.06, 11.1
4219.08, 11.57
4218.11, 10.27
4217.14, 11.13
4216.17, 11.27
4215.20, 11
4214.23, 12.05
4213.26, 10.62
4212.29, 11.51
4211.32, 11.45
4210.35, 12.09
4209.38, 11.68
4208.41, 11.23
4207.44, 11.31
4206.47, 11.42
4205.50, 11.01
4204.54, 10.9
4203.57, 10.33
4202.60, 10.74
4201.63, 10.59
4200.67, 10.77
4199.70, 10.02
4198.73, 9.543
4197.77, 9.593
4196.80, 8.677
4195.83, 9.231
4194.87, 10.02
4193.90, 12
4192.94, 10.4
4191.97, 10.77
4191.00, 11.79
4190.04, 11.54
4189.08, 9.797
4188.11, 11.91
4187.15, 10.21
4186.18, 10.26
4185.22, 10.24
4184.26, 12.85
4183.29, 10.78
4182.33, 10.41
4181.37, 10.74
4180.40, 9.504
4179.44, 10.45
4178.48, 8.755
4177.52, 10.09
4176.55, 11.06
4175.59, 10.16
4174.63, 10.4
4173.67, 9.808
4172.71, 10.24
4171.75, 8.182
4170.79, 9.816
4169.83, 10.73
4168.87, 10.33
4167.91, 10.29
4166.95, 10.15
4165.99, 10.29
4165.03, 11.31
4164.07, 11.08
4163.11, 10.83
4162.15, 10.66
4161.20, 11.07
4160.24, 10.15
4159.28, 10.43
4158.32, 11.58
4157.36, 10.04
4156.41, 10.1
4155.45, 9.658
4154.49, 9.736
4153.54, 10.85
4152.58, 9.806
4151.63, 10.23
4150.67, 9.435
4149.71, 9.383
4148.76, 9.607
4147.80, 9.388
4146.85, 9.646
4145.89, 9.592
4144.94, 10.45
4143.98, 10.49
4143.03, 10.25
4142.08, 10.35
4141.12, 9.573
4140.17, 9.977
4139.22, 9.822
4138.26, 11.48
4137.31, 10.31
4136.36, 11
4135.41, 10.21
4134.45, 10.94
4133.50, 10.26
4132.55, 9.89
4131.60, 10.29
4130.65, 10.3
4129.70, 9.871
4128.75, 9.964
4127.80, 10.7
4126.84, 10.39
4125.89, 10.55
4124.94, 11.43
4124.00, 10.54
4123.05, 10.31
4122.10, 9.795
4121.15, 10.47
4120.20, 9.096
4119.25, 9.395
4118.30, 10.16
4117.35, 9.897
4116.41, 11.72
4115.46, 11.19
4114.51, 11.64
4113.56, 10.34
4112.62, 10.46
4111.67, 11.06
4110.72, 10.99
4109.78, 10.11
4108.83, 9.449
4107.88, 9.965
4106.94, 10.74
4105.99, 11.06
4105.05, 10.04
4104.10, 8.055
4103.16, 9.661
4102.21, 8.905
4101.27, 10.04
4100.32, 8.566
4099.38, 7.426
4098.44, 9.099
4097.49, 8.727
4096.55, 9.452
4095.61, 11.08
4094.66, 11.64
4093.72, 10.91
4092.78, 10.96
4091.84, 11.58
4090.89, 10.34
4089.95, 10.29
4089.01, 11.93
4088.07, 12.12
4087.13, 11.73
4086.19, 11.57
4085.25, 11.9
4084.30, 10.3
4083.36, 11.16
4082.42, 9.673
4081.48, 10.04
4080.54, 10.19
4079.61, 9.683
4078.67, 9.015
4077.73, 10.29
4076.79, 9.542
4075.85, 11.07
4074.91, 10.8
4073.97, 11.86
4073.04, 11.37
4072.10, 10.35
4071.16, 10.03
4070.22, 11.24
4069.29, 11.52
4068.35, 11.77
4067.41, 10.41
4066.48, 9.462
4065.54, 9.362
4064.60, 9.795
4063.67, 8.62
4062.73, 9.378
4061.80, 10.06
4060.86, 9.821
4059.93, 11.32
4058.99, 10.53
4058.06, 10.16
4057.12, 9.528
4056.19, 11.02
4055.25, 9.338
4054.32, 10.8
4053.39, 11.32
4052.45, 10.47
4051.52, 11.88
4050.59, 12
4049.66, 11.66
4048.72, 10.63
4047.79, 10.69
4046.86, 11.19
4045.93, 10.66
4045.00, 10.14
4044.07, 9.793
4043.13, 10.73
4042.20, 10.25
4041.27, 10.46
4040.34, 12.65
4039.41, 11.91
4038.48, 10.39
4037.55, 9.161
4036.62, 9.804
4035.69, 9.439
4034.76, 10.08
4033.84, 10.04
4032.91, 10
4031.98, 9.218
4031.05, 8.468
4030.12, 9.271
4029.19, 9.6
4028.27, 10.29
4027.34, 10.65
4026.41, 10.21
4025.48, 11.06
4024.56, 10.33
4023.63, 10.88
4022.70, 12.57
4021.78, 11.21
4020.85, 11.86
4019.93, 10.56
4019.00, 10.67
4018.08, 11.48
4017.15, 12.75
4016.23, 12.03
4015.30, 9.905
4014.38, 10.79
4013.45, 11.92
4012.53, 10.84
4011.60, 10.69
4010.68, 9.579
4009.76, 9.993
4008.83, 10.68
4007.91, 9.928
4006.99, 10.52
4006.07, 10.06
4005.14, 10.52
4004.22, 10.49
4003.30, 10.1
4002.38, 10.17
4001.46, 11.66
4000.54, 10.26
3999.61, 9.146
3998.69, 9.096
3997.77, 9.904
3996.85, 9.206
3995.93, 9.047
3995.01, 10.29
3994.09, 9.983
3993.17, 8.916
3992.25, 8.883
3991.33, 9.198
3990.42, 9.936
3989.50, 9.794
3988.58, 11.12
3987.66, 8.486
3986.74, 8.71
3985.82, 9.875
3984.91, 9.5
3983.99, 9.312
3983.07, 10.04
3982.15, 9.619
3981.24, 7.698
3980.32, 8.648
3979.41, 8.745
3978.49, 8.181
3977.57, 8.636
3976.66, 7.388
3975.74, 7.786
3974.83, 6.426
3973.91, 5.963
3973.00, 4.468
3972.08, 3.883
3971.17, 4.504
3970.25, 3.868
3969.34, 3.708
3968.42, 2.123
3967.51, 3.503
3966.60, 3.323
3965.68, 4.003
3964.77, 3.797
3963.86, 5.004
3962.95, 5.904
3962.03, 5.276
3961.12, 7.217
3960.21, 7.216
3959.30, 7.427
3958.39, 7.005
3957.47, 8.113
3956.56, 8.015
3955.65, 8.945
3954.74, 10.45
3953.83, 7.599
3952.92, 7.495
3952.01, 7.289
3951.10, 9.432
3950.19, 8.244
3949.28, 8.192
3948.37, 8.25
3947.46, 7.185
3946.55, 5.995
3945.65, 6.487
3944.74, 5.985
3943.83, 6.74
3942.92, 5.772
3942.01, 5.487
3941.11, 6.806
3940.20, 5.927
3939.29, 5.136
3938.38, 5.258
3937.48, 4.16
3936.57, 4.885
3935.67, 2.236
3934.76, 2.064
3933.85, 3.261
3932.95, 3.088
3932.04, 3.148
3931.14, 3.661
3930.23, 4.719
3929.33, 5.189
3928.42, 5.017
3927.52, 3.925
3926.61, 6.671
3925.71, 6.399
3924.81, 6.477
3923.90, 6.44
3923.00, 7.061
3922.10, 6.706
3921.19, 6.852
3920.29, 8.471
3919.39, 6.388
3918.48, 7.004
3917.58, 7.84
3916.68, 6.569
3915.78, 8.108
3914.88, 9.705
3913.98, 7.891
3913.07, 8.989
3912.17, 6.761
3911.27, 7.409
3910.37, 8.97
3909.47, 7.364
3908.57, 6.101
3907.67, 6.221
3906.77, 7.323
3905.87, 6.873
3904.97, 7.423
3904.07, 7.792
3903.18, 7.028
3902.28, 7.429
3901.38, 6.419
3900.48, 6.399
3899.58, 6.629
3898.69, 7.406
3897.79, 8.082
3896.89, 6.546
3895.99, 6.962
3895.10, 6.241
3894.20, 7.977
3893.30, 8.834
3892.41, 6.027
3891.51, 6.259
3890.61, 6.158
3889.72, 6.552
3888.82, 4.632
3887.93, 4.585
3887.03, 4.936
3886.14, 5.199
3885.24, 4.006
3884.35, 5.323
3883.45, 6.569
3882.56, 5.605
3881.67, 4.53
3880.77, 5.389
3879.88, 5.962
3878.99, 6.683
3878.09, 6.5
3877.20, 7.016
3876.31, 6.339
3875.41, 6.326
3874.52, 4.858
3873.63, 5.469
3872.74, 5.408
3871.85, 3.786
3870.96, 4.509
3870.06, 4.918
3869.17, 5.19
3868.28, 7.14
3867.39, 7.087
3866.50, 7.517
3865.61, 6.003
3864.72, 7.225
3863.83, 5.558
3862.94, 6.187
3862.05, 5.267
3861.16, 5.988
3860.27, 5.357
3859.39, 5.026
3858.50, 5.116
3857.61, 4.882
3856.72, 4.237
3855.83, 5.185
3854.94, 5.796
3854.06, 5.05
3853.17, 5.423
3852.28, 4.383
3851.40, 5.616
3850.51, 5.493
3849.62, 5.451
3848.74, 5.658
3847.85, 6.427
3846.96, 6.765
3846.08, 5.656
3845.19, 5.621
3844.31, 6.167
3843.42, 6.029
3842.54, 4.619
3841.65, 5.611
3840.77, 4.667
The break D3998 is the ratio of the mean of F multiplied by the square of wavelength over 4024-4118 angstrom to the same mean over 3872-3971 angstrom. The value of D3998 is 1.80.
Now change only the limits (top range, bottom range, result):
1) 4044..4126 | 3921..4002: 1.60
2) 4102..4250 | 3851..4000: 1.81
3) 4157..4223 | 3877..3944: 1.98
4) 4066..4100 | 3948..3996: 1.49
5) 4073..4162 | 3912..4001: 1.60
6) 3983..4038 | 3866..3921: 1.65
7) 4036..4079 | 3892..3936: 1.74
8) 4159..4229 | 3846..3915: 2.00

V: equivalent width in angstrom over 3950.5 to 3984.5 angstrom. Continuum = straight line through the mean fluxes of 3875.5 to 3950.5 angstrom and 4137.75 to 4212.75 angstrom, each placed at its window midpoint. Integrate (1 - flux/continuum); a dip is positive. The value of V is 2.0 angstrom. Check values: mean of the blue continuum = 6.27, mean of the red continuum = 10.4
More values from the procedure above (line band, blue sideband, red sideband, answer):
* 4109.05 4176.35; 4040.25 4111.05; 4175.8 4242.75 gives 1.8 angstrom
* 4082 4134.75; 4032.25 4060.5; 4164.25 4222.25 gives 1.2 angstrom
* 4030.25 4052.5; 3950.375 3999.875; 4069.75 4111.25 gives -3.2 angstrom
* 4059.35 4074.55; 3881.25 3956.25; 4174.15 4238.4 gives -3.1 angstrom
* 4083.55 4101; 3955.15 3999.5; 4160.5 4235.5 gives -2.7 angstrom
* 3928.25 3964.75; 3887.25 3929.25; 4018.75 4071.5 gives 8.4 angstrom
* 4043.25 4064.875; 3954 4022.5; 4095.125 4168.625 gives -2.7 angstrom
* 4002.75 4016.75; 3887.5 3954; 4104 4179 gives -4.5 angstrom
